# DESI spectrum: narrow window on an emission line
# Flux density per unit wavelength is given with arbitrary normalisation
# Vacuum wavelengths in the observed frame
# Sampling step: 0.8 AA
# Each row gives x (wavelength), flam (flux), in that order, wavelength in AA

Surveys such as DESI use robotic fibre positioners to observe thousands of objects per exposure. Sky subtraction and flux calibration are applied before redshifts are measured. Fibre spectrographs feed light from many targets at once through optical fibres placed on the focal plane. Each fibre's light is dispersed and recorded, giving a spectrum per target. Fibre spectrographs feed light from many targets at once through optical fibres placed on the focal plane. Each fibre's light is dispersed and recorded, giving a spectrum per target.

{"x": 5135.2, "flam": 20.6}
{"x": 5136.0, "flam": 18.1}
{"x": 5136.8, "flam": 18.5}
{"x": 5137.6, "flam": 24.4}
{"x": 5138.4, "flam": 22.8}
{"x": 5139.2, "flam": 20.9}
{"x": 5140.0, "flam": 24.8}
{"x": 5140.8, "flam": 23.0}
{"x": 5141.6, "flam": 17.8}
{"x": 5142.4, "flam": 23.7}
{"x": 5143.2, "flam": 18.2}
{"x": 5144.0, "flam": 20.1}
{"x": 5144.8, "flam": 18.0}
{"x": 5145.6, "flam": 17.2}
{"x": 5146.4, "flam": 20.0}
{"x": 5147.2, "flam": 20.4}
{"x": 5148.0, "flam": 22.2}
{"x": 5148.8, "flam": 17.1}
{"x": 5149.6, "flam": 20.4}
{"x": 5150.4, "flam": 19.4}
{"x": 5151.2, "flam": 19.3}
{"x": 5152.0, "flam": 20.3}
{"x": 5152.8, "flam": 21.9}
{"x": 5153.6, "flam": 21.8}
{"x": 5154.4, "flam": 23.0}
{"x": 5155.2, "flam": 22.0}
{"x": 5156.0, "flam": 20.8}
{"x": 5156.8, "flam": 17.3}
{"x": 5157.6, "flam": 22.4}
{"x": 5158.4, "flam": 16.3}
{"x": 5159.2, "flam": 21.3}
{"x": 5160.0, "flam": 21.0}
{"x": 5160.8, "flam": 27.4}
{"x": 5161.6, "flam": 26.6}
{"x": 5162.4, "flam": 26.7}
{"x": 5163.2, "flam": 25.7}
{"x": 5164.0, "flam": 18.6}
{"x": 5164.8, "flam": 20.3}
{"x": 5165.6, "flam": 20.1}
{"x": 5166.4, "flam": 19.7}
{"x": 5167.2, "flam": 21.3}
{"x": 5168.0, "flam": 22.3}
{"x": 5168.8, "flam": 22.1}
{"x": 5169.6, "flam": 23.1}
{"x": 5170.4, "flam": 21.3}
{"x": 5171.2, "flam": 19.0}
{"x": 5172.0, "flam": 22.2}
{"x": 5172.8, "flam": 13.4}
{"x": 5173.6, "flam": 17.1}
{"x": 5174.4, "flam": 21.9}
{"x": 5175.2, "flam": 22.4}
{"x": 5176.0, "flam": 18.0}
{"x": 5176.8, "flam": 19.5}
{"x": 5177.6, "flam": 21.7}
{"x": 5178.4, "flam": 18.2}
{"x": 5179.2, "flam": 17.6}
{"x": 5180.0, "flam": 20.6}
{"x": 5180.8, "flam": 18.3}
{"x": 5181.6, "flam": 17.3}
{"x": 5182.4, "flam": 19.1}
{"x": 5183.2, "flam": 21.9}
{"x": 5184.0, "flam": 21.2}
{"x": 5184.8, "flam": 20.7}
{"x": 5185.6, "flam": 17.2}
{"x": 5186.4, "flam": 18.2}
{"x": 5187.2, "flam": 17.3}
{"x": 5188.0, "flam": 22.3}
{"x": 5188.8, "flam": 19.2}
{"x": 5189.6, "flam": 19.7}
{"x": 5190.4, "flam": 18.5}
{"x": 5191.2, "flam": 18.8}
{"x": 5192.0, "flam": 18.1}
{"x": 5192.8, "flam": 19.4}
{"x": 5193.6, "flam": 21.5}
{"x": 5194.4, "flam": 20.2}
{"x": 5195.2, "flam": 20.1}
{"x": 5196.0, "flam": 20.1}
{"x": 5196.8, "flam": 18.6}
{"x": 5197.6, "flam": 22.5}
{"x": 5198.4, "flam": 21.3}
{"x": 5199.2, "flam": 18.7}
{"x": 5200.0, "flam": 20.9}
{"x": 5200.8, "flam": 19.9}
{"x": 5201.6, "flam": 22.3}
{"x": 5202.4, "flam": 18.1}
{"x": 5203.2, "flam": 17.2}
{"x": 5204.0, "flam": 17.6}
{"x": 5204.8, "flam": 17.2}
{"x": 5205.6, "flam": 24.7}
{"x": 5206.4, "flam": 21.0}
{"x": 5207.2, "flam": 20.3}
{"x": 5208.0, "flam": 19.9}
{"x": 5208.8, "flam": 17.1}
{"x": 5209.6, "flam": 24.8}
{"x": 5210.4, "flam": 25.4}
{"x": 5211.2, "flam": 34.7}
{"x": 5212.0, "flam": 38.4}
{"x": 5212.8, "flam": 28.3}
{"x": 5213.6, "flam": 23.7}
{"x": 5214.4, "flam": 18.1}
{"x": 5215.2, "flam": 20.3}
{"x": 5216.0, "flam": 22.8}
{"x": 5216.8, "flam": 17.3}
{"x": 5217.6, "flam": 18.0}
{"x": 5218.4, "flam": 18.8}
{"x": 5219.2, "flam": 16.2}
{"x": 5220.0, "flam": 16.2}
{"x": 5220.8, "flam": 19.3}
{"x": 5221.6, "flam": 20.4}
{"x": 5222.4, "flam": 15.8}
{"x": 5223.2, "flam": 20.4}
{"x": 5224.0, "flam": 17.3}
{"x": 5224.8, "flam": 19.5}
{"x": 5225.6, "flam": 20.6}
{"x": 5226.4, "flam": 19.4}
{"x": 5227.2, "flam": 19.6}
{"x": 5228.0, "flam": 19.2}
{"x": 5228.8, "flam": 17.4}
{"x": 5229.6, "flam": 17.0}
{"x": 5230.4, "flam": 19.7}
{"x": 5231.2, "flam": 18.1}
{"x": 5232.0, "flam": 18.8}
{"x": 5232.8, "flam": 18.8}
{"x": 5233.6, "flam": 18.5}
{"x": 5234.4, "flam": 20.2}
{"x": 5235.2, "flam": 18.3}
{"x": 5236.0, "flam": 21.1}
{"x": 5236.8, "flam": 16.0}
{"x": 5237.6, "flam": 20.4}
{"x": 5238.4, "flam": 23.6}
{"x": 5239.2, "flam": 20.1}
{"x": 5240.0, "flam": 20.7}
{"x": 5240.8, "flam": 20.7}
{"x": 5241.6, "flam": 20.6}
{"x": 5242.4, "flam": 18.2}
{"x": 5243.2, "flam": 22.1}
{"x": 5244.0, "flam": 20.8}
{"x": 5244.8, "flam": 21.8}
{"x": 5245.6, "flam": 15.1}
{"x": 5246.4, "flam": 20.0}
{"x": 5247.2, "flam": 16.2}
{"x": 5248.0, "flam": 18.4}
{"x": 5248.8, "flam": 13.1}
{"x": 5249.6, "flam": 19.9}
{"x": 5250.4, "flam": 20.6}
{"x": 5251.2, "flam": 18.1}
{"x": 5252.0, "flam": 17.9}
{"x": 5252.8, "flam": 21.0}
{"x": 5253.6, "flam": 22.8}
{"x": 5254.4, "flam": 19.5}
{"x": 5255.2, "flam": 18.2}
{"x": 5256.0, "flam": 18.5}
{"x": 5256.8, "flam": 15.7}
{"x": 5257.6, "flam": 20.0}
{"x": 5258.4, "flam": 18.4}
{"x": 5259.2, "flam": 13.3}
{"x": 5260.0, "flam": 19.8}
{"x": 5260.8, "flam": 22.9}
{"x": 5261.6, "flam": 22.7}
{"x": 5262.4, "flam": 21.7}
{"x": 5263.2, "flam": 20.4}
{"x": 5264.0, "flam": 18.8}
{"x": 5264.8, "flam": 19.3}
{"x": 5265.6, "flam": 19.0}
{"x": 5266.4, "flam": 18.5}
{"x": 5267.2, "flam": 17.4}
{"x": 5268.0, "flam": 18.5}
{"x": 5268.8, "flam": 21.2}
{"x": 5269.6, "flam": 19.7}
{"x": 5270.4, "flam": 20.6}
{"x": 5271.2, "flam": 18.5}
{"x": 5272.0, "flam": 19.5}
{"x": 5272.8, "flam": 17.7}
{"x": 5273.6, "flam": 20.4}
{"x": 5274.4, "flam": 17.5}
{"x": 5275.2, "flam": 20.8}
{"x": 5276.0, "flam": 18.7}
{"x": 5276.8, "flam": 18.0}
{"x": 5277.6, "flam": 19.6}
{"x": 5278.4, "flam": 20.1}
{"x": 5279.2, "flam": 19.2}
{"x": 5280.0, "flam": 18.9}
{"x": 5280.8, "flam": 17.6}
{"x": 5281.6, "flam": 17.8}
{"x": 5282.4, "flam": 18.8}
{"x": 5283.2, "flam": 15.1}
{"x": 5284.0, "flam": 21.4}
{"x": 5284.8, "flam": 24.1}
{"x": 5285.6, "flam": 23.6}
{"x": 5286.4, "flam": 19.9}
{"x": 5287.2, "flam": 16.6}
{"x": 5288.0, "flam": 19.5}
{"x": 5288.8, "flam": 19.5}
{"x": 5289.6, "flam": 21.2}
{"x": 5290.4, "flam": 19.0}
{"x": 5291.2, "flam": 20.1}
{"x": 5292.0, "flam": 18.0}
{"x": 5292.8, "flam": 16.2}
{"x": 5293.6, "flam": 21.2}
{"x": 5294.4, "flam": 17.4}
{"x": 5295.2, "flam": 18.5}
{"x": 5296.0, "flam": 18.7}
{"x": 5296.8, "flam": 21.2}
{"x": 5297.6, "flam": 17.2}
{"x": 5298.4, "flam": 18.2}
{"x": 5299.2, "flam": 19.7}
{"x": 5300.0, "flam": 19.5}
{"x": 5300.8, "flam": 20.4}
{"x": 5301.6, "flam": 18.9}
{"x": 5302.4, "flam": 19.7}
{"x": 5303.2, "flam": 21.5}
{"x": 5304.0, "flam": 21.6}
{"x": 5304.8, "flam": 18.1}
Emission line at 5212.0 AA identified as [O III]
